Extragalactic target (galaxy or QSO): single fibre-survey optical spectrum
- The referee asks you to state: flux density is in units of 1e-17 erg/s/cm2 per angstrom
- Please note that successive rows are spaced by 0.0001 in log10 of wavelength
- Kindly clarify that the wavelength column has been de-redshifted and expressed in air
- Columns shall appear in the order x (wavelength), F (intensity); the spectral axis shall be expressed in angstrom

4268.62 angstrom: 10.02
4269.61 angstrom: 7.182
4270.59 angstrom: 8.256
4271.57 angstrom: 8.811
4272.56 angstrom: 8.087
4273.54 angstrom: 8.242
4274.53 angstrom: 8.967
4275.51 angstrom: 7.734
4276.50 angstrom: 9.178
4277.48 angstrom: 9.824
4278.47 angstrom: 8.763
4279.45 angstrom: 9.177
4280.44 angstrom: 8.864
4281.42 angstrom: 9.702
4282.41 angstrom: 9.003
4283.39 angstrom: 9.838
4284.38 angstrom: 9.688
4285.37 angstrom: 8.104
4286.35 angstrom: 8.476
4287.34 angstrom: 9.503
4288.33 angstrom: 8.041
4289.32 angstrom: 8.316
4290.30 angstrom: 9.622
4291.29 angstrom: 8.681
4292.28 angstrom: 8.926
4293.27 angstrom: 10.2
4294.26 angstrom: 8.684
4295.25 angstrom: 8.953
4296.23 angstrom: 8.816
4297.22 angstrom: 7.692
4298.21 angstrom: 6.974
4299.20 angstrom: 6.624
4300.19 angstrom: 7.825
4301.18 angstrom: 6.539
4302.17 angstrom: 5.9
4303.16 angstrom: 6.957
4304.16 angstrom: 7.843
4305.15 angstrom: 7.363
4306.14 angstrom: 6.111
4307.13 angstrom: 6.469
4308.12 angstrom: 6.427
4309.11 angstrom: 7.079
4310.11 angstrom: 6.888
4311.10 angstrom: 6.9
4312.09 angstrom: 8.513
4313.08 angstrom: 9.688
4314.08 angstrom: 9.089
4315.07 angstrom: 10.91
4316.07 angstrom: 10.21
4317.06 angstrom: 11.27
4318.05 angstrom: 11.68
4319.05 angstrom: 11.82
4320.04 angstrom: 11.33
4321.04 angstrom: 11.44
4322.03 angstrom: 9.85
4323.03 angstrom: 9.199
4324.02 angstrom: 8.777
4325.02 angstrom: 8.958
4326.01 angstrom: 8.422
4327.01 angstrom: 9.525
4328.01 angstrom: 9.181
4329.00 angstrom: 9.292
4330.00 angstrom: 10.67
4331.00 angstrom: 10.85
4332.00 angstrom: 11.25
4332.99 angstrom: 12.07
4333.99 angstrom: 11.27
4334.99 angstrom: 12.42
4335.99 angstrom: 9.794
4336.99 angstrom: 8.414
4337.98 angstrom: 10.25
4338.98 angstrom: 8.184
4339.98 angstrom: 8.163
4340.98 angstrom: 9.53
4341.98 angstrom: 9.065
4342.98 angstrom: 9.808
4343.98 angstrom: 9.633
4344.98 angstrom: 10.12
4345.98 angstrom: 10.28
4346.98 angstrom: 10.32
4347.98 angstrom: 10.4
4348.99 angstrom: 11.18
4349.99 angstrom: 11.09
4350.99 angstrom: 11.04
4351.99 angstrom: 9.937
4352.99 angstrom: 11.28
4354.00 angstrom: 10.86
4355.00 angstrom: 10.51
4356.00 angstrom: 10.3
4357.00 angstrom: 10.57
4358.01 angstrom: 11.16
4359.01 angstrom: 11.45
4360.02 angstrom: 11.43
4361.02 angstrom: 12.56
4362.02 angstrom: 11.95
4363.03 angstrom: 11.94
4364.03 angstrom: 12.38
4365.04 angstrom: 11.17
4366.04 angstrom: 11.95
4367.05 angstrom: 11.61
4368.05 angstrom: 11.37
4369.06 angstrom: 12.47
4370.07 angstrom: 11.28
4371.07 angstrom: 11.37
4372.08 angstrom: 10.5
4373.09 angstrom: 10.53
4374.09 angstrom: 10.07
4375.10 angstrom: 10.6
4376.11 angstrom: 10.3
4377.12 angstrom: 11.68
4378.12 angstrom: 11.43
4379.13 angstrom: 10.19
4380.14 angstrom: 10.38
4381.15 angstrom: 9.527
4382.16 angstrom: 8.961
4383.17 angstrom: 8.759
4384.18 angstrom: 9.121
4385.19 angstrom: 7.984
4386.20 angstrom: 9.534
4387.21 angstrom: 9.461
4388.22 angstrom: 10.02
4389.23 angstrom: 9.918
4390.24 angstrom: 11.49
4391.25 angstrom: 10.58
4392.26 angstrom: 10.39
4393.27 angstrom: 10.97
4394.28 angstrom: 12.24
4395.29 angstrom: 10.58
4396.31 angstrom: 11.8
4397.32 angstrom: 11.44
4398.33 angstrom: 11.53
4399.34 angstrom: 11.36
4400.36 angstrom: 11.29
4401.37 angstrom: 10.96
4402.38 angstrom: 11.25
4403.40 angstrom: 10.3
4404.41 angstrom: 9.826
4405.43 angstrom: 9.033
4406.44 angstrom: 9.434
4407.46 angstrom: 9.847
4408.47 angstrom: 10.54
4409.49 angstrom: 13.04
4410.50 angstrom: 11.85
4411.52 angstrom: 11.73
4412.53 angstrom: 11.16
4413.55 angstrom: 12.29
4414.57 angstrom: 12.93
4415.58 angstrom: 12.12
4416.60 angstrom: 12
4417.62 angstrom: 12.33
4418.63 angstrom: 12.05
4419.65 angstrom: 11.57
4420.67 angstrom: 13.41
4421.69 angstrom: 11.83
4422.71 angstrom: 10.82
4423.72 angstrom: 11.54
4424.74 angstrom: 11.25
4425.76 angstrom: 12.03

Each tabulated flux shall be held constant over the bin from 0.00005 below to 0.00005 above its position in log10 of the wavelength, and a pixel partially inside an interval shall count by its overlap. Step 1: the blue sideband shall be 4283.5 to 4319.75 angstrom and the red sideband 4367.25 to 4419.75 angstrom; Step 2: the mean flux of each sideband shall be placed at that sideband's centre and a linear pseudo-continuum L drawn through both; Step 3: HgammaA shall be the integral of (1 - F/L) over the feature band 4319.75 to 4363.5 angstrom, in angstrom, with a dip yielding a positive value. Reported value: -4.0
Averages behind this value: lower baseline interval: 8.44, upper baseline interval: 10.8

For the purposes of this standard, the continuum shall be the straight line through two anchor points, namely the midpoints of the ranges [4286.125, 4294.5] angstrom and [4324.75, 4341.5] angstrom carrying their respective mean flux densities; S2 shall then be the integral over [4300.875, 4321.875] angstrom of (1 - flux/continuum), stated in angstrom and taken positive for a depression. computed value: 1.8 angstrom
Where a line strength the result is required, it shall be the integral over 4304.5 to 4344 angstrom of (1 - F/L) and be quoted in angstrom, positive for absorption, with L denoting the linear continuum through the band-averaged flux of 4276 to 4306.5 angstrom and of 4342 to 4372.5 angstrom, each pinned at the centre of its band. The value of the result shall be 1.19 angstrom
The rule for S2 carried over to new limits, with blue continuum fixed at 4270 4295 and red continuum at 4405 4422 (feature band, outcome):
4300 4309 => 2.45 angstrom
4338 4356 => 0.26 angstrom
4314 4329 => -0.64 angstrom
